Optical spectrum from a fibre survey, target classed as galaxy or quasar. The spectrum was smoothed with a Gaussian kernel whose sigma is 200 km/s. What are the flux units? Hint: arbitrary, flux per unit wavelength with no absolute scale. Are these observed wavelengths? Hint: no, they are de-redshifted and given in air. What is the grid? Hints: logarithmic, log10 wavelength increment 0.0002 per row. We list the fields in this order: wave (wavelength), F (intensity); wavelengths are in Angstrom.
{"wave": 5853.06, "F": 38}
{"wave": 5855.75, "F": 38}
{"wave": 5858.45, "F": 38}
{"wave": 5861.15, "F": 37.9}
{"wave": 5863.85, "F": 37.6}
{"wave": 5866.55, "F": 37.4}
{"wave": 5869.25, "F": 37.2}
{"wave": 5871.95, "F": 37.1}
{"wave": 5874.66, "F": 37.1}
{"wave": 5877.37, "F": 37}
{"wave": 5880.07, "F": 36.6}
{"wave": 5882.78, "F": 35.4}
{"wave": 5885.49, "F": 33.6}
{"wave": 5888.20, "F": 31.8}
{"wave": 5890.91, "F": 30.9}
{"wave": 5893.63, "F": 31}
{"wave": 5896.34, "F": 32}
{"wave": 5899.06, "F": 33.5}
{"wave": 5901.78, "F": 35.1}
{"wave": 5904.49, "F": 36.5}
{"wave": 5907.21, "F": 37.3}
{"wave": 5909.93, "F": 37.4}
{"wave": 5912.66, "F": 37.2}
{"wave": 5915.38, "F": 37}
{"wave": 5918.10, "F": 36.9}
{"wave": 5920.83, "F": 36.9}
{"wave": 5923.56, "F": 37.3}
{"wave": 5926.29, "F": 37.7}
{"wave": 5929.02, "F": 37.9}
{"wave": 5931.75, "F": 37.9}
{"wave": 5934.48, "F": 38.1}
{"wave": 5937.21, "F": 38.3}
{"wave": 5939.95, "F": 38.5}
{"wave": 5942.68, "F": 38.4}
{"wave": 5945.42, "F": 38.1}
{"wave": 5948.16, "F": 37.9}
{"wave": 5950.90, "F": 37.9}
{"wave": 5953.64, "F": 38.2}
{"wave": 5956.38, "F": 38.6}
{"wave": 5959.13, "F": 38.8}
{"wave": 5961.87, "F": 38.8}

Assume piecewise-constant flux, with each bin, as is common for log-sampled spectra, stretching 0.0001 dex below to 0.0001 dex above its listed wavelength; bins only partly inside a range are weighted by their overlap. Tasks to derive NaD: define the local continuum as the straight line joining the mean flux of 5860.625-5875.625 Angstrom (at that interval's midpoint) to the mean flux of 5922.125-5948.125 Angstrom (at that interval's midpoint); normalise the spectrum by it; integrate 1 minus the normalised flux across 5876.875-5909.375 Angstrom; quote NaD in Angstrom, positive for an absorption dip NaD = 2.9 Angstrom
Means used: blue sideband 37.4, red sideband 38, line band 34.2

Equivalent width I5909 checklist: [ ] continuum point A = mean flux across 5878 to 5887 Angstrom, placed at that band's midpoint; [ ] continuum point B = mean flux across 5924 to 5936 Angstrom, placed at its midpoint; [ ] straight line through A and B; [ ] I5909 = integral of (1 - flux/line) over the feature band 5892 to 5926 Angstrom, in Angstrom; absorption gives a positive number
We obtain 1.0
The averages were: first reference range 35.3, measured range 35.7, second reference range 37.9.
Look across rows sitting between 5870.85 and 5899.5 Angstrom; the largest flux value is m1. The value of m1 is 37.1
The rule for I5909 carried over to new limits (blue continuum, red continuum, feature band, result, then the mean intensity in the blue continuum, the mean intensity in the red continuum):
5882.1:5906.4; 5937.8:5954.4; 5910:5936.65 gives -1.0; 33.3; 38.2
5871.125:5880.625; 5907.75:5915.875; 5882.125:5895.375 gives 1.7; 37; 37.2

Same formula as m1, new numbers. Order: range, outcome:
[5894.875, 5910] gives 37.4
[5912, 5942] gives 38.5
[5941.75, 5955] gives 38.4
